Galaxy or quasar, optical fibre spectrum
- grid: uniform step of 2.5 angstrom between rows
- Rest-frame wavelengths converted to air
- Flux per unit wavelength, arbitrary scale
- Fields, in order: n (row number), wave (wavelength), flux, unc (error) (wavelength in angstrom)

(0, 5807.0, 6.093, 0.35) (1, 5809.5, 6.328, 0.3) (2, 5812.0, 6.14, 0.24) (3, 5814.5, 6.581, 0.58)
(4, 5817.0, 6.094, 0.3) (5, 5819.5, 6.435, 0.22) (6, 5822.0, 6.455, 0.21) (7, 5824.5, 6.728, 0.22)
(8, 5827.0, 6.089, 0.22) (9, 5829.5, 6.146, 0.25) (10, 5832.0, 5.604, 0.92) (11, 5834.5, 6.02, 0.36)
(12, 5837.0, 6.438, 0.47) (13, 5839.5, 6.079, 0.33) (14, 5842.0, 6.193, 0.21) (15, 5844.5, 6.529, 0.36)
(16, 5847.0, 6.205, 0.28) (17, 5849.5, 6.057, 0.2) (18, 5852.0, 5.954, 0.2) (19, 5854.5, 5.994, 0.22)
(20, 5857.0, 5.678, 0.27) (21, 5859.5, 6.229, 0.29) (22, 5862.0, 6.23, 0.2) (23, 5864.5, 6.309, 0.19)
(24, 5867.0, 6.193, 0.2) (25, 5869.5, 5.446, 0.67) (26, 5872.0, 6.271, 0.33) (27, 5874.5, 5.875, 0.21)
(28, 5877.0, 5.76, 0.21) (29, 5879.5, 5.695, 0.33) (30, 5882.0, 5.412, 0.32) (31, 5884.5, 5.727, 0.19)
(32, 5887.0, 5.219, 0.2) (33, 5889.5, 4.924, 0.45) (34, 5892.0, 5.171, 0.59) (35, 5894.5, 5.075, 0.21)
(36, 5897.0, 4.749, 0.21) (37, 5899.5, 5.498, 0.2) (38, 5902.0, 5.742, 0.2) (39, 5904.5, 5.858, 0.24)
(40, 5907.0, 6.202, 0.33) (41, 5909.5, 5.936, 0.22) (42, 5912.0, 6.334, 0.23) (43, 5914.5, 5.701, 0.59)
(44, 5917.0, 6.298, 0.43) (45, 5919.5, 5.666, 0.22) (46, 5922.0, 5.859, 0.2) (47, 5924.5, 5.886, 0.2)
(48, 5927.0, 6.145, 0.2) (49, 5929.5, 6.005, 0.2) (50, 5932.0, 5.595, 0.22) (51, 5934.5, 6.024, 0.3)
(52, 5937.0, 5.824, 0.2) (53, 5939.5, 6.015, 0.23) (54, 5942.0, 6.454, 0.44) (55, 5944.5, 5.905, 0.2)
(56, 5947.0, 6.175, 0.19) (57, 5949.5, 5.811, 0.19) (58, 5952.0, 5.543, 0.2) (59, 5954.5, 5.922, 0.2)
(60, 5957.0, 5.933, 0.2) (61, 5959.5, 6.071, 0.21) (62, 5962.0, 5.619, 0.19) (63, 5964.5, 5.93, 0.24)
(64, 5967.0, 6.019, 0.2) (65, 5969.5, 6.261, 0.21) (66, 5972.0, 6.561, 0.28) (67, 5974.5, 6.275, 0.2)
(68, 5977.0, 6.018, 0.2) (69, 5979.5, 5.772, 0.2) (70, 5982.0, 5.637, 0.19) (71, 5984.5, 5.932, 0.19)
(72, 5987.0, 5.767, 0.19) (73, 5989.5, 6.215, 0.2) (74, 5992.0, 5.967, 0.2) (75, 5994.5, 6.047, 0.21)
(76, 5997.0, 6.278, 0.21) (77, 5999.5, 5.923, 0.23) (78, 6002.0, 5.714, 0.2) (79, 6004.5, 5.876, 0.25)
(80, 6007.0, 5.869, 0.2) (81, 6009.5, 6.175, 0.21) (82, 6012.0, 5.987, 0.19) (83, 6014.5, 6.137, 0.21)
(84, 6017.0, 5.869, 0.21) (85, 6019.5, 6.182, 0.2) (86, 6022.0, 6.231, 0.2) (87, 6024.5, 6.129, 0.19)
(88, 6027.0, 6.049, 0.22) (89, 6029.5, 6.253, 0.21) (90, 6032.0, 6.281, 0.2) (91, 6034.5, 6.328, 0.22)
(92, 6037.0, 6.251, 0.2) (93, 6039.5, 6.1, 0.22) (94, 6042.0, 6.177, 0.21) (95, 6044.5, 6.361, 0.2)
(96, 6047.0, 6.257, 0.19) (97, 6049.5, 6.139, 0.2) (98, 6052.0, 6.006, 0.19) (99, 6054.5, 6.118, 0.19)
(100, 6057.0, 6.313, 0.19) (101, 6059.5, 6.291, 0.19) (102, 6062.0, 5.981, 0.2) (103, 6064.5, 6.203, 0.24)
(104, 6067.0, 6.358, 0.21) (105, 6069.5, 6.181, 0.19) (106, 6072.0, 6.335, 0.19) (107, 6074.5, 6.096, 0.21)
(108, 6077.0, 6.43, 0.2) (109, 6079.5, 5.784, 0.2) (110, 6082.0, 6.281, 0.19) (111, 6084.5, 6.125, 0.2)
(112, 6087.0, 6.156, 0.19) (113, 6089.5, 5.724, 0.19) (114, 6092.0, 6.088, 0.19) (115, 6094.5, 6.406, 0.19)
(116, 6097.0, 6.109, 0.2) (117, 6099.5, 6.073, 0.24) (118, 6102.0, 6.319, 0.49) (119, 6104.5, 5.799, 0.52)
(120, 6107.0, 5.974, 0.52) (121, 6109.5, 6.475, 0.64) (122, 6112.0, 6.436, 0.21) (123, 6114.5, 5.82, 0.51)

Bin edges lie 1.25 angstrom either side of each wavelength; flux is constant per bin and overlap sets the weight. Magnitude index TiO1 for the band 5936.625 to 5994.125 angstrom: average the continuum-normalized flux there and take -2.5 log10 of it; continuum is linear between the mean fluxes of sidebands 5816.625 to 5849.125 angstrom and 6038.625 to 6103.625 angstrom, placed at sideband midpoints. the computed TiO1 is 0.04 mag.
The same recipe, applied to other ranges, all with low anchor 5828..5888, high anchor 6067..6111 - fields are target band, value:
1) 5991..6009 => 0.02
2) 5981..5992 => 0.03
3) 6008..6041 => -0.01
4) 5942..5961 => 0.02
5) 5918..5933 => 0.03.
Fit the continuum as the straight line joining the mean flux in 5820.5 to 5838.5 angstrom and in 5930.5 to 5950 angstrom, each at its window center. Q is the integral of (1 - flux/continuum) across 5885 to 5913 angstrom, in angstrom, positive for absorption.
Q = 2.5 angstrom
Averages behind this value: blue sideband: 6.21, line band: 5.52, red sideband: 5.98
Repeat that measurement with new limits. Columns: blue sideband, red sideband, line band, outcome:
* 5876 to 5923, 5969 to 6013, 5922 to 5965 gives -0.91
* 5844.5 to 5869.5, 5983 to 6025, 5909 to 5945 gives 0.42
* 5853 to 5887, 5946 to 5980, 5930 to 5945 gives -0.02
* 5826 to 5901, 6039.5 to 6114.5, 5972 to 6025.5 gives 0.25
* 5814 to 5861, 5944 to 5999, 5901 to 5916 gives 0.26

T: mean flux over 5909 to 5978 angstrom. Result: 5.99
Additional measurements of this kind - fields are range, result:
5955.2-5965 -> 5.89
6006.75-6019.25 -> 6.03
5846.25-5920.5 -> 5.78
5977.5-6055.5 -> 6.06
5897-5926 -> 5.86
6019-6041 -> 6.2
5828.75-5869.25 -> 6.1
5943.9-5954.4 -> 5.86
